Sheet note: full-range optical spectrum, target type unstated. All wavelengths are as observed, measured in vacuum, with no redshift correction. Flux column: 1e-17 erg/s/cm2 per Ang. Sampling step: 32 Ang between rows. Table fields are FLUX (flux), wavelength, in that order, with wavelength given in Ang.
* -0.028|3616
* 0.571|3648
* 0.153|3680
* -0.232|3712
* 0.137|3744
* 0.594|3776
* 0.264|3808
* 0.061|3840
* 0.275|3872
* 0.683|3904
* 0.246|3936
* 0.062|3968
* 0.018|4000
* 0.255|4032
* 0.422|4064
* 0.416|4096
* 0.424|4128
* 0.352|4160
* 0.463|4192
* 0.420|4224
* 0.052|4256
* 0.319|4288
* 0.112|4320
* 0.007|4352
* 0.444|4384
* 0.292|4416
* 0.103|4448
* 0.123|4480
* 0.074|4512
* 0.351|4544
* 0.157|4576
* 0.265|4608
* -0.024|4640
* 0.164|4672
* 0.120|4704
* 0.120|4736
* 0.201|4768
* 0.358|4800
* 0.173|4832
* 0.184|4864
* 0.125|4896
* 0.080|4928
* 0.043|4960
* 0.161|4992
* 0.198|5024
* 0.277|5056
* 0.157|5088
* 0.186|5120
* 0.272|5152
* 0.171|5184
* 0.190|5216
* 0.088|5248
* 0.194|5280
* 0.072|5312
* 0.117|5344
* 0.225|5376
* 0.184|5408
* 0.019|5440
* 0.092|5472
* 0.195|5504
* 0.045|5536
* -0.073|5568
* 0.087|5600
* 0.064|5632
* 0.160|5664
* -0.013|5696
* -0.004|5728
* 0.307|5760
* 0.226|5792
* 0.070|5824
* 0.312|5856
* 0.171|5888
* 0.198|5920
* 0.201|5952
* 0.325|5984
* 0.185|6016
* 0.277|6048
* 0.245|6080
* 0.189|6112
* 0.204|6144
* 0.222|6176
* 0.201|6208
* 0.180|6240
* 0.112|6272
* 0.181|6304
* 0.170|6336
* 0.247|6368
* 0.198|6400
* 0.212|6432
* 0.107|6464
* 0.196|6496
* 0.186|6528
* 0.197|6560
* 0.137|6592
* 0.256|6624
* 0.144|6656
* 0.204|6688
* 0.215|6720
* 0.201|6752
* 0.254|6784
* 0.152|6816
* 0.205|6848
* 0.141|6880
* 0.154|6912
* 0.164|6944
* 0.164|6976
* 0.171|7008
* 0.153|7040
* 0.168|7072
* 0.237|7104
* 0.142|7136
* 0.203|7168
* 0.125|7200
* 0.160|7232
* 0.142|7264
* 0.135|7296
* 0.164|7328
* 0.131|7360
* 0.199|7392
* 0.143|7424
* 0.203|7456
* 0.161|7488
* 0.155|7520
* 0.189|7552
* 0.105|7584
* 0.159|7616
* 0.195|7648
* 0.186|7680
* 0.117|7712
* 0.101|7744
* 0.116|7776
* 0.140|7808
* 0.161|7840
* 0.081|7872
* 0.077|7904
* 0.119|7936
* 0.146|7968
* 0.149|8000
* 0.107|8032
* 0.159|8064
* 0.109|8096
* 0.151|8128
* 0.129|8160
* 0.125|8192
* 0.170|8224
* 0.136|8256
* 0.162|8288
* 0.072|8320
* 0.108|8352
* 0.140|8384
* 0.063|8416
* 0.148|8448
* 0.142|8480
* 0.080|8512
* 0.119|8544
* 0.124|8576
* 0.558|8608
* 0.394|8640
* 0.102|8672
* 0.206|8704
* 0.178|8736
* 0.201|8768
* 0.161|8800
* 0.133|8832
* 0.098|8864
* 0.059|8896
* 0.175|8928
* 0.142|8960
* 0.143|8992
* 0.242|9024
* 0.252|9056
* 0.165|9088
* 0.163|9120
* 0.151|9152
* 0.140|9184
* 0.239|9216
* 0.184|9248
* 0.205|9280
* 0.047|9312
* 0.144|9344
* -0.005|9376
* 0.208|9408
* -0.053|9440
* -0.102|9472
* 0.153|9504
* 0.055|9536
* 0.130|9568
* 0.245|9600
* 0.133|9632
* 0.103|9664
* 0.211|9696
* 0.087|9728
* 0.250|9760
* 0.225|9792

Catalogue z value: 1.31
